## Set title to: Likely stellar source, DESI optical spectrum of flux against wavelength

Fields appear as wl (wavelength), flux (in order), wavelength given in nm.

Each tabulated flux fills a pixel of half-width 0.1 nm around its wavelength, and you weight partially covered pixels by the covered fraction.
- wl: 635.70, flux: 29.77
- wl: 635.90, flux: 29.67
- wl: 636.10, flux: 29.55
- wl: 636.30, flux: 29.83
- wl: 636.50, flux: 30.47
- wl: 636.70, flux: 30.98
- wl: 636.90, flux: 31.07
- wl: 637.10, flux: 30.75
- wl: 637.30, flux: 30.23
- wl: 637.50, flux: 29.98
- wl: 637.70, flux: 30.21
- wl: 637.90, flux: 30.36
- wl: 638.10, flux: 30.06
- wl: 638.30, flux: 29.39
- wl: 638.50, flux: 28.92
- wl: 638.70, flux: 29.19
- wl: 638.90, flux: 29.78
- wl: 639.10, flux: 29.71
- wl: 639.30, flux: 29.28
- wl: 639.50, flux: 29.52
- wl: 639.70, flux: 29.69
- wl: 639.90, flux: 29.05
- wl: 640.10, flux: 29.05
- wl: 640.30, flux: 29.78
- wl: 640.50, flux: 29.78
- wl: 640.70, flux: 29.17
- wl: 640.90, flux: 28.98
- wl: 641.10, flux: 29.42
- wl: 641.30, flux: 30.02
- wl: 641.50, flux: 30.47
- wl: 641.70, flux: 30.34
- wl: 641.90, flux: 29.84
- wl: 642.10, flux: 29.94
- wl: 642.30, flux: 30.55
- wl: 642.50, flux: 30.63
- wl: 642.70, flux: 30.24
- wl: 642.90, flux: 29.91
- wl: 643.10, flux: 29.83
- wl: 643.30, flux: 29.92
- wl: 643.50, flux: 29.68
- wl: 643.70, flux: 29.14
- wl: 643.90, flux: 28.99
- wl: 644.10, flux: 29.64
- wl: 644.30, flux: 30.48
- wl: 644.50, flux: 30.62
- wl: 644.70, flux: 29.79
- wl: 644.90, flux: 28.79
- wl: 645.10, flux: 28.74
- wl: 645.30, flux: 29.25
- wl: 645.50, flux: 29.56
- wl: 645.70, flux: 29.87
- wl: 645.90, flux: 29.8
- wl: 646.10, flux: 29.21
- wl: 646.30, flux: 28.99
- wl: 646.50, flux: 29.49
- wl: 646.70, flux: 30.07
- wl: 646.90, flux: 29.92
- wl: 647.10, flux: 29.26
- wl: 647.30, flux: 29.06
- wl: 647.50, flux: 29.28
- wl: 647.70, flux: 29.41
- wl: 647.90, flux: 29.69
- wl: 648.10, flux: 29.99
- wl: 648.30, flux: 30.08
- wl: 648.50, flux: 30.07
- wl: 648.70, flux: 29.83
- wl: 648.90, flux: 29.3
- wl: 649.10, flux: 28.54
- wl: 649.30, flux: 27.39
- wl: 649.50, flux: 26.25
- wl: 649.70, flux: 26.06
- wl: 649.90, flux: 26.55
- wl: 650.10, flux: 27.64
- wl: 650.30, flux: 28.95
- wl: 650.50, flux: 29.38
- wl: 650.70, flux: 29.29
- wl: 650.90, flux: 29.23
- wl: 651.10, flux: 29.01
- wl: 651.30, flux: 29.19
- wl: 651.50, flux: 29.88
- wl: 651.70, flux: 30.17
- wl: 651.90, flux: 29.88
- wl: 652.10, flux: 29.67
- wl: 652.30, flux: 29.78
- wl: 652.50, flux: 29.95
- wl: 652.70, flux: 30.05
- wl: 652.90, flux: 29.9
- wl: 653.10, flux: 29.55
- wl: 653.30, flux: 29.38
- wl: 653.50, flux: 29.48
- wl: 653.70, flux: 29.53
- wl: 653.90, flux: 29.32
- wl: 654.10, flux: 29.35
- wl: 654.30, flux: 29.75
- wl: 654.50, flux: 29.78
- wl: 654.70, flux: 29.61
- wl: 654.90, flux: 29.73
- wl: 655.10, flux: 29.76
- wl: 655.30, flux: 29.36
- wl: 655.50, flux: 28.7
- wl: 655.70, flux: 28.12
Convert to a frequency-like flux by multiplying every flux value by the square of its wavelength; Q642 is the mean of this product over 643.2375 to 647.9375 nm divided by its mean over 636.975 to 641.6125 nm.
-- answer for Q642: 1.01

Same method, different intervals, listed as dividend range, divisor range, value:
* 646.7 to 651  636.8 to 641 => 1.00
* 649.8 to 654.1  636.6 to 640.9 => 1.03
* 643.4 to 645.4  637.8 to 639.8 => 1.01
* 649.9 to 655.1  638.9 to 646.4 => 1.02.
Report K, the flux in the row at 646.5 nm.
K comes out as 29.49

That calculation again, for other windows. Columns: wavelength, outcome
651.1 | 29.01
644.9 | 28.79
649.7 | 26.06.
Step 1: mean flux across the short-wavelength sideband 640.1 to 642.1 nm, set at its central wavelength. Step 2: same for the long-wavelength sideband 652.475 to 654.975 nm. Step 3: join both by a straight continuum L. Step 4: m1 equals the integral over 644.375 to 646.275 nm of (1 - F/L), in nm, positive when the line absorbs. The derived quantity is 0.01 nm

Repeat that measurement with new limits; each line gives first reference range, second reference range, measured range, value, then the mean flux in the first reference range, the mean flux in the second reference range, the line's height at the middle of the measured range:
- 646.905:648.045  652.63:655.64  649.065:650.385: 0.10 nm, 29.4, 29.5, 29.5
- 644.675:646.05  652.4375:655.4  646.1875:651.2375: 0.10 nm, 29.4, 29.6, 29.5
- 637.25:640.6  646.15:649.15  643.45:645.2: 0.00 nm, 29.6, 29.5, 29.6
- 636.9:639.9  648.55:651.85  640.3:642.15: -0.02 nm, 29.8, 28.6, 29.5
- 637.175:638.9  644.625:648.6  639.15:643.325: -0.01 nm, 29.8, 29.5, 29.7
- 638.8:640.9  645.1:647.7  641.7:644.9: -0.05 nm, 29.5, 29.4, 29.5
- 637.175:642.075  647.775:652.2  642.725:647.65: -0.05 nm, 29.7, 28.9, 29.3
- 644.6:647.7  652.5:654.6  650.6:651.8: 0.00 nm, 29.4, 29.6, 29.6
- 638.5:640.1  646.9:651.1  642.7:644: -0.02 nm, 29.4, 28.8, 29.1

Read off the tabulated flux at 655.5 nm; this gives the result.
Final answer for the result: 28.7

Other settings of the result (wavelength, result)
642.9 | 29.91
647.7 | 29.41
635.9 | 29.67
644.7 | 29.79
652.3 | 29.78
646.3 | 28.99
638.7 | 29.19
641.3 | 30.02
